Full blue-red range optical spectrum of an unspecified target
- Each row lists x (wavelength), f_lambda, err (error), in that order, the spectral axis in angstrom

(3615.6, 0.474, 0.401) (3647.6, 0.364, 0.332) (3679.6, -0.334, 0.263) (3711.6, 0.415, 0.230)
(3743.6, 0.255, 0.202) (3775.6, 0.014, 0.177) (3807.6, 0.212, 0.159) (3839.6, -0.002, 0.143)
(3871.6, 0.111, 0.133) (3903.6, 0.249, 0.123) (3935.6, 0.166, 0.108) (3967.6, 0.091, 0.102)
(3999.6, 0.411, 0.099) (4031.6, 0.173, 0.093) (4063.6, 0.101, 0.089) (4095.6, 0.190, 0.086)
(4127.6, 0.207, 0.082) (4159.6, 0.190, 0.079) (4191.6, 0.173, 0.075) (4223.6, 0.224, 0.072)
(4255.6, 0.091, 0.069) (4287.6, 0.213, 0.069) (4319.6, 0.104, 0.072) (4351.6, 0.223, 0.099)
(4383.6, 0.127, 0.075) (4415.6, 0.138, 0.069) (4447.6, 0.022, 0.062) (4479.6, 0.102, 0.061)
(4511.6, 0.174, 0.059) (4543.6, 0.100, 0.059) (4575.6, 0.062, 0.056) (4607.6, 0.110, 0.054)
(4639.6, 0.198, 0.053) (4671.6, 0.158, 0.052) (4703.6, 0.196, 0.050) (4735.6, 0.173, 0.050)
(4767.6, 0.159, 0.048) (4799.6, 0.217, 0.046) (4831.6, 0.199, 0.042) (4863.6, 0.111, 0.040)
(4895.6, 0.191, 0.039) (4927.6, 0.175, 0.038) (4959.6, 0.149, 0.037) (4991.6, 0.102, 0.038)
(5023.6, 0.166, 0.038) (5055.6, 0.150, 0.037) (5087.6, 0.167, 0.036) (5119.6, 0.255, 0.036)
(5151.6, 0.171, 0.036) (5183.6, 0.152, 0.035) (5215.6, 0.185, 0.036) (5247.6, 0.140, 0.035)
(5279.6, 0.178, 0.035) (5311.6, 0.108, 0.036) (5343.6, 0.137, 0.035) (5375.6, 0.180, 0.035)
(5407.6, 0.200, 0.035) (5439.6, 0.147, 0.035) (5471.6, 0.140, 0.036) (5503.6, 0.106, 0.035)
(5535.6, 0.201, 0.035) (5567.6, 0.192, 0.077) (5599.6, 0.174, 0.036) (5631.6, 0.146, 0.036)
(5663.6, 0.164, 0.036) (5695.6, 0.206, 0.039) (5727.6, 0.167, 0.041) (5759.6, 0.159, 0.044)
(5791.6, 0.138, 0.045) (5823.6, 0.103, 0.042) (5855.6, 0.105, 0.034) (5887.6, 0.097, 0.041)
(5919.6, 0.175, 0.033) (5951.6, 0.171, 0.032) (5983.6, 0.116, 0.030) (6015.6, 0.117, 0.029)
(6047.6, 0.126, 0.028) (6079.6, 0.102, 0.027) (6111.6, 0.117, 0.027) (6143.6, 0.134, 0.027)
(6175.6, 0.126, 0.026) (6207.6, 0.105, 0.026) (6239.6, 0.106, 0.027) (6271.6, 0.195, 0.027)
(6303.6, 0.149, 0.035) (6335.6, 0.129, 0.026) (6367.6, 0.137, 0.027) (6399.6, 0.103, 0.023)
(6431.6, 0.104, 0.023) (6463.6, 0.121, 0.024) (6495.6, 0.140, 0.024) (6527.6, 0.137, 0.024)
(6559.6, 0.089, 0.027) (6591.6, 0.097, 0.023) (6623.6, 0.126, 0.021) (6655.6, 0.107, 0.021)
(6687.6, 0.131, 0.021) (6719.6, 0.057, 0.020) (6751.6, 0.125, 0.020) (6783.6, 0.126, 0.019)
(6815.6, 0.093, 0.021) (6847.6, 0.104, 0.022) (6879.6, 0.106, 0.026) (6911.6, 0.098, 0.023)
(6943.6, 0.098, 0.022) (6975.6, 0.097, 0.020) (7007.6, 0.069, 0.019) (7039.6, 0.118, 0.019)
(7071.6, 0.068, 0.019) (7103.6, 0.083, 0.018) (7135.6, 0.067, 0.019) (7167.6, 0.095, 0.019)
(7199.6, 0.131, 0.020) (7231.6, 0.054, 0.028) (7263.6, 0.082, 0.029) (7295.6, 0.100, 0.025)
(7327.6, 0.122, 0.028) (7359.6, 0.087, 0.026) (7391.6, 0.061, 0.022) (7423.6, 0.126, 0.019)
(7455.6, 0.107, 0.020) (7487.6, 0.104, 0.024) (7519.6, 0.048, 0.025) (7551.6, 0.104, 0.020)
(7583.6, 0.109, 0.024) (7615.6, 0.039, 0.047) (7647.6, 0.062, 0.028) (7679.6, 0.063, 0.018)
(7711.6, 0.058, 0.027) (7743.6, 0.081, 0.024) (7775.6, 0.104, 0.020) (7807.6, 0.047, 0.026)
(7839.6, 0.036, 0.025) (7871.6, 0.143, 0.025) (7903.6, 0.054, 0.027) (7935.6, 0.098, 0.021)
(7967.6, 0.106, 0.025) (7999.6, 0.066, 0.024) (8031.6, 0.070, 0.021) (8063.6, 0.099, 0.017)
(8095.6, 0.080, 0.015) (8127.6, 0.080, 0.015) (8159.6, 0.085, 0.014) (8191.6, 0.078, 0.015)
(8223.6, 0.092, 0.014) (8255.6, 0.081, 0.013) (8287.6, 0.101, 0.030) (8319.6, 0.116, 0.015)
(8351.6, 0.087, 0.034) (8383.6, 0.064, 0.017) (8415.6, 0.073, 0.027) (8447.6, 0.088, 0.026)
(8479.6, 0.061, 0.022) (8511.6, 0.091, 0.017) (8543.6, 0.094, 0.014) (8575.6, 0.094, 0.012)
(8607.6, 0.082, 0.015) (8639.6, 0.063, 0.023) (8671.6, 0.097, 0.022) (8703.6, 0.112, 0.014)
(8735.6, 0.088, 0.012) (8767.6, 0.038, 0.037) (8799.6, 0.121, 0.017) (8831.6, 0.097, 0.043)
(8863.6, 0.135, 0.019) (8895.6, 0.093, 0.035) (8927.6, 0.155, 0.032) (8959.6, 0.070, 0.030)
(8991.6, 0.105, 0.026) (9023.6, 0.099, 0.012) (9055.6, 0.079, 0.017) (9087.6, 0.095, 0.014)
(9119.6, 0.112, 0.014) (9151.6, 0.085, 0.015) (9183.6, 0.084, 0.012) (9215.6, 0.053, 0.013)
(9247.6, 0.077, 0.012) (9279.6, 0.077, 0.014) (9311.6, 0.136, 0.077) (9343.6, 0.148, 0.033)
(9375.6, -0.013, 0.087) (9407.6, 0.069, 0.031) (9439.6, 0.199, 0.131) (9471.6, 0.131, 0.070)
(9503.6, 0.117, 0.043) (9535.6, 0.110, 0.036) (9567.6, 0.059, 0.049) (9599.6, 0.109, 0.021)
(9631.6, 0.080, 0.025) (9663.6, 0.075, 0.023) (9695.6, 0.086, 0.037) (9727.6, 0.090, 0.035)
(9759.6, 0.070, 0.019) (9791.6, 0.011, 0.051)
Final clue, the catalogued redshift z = 0.802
